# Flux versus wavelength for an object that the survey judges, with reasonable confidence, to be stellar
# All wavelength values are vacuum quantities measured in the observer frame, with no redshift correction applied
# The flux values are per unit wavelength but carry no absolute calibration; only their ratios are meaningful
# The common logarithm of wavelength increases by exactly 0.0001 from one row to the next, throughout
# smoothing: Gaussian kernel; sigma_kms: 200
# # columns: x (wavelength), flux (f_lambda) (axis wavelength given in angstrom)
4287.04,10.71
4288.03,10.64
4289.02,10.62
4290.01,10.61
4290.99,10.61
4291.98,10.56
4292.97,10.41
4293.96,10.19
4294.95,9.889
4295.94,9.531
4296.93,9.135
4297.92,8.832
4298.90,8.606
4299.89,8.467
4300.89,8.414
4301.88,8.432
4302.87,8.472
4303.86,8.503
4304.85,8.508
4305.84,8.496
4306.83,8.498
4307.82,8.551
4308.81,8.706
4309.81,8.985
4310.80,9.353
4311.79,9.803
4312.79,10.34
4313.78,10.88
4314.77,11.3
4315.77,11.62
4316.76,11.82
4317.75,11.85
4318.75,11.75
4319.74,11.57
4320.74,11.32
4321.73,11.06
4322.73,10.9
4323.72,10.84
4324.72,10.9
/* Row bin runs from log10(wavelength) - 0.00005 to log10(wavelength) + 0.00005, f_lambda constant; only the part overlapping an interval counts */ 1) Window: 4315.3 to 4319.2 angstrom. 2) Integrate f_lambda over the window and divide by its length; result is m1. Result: 11.8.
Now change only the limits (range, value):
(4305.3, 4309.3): 8.58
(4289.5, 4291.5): 10.6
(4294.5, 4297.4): 9.51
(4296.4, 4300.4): 8.76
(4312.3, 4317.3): 11.2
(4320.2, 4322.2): 11.2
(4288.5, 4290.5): 10.6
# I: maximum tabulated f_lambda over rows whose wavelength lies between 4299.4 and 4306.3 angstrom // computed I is 8.508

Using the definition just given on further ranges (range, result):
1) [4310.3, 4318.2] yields 11.85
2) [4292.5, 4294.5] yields 10.41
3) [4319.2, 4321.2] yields 11.57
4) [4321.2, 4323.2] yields 11.06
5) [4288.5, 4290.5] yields 10.62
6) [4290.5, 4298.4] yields 10.61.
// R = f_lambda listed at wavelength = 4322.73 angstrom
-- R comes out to 10.9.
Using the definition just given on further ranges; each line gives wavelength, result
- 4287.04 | 10.71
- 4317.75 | 11.85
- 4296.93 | 9.135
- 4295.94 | 9.531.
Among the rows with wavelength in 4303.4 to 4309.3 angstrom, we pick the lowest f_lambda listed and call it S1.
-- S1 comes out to 8.496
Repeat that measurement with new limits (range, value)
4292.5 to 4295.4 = 9.889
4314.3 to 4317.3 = 11.3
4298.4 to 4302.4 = 8.414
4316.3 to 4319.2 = 11.75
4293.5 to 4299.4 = 8.606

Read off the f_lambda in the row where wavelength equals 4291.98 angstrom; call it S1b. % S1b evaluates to 10.56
